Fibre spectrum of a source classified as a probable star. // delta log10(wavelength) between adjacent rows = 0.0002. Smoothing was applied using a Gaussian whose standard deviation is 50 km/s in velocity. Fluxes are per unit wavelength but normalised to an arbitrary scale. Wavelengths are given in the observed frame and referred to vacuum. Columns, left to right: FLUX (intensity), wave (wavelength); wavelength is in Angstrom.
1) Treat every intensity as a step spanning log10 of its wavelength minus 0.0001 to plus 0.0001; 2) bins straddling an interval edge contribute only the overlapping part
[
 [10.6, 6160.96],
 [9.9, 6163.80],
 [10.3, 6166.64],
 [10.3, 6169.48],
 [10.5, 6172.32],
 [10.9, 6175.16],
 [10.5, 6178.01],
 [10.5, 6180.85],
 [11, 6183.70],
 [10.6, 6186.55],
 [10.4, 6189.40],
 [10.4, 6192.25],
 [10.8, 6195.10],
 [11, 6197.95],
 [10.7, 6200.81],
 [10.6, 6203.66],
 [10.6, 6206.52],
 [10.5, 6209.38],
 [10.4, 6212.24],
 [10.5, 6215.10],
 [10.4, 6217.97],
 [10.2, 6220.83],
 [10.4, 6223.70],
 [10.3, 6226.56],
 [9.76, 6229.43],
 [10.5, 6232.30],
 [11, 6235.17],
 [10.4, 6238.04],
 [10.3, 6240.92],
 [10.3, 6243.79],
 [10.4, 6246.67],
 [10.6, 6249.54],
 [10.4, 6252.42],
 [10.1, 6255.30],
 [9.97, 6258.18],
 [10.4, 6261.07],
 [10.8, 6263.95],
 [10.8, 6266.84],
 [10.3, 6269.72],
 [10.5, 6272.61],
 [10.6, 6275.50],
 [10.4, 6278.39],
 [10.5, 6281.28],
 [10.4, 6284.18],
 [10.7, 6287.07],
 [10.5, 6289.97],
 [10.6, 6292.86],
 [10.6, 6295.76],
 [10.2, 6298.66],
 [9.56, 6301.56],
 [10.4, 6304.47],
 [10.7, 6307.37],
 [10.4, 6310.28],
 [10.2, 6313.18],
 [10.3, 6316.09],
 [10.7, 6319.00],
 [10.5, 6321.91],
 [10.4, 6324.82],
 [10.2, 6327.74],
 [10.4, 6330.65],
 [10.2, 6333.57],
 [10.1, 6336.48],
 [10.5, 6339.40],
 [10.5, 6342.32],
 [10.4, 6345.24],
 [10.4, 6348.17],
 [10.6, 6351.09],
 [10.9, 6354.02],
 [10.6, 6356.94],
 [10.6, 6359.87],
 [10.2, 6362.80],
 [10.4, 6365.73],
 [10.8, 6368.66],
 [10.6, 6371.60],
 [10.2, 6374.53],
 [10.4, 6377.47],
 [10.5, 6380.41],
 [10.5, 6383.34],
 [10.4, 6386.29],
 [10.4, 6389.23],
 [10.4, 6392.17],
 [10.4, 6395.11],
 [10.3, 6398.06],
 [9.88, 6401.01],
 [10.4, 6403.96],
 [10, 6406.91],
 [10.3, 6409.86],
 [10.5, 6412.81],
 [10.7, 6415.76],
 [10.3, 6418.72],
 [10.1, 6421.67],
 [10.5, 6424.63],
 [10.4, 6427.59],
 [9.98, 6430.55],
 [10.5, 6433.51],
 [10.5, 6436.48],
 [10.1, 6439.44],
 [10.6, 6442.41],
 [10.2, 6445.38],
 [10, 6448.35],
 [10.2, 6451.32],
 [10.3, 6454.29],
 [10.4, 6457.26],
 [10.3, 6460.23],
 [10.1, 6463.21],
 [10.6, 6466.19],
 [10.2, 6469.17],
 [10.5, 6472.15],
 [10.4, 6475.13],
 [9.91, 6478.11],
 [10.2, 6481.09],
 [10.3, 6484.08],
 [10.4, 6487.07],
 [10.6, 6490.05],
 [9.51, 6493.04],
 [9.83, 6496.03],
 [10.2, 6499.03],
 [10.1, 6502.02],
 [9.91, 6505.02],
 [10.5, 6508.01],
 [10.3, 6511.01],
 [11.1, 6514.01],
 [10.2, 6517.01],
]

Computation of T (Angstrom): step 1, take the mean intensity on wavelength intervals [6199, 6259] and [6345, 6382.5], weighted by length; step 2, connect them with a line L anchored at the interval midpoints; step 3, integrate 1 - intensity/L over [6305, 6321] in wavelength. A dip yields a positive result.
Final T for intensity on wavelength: 0.02 Angstrom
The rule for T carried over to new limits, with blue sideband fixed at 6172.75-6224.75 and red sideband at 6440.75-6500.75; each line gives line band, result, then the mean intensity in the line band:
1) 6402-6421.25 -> -0.1 Angstrom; 10.3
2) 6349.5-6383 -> -0.5 Angstrom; 10.5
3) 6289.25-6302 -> 0.1 Angstrom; 10.3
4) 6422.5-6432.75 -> 0.0 Angstrom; 10.3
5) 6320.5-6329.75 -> 0.0 Angstrom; 10.4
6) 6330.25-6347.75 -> 0.1 Angstrom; 10.3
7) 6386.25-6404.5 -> 0.1 Angstrom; 10.3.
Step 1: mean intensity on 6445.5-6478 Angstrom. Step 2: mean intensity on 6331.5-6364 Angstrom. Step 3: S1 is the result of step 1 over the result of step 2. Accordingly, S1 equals 1.0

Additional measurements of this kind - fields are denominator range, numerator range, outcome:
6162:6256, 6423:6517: 0.98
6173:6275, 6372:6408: 0.98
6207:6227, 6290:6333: 1.00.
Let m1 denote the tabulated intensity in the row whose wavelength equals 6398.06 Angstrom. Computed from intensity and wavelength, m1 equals 10.3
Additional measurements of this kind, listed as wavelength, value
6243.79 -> 10.3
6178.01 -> 10.5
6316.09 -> 10.3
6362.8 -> 10.2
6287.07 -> 10.7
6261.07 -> 10.4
